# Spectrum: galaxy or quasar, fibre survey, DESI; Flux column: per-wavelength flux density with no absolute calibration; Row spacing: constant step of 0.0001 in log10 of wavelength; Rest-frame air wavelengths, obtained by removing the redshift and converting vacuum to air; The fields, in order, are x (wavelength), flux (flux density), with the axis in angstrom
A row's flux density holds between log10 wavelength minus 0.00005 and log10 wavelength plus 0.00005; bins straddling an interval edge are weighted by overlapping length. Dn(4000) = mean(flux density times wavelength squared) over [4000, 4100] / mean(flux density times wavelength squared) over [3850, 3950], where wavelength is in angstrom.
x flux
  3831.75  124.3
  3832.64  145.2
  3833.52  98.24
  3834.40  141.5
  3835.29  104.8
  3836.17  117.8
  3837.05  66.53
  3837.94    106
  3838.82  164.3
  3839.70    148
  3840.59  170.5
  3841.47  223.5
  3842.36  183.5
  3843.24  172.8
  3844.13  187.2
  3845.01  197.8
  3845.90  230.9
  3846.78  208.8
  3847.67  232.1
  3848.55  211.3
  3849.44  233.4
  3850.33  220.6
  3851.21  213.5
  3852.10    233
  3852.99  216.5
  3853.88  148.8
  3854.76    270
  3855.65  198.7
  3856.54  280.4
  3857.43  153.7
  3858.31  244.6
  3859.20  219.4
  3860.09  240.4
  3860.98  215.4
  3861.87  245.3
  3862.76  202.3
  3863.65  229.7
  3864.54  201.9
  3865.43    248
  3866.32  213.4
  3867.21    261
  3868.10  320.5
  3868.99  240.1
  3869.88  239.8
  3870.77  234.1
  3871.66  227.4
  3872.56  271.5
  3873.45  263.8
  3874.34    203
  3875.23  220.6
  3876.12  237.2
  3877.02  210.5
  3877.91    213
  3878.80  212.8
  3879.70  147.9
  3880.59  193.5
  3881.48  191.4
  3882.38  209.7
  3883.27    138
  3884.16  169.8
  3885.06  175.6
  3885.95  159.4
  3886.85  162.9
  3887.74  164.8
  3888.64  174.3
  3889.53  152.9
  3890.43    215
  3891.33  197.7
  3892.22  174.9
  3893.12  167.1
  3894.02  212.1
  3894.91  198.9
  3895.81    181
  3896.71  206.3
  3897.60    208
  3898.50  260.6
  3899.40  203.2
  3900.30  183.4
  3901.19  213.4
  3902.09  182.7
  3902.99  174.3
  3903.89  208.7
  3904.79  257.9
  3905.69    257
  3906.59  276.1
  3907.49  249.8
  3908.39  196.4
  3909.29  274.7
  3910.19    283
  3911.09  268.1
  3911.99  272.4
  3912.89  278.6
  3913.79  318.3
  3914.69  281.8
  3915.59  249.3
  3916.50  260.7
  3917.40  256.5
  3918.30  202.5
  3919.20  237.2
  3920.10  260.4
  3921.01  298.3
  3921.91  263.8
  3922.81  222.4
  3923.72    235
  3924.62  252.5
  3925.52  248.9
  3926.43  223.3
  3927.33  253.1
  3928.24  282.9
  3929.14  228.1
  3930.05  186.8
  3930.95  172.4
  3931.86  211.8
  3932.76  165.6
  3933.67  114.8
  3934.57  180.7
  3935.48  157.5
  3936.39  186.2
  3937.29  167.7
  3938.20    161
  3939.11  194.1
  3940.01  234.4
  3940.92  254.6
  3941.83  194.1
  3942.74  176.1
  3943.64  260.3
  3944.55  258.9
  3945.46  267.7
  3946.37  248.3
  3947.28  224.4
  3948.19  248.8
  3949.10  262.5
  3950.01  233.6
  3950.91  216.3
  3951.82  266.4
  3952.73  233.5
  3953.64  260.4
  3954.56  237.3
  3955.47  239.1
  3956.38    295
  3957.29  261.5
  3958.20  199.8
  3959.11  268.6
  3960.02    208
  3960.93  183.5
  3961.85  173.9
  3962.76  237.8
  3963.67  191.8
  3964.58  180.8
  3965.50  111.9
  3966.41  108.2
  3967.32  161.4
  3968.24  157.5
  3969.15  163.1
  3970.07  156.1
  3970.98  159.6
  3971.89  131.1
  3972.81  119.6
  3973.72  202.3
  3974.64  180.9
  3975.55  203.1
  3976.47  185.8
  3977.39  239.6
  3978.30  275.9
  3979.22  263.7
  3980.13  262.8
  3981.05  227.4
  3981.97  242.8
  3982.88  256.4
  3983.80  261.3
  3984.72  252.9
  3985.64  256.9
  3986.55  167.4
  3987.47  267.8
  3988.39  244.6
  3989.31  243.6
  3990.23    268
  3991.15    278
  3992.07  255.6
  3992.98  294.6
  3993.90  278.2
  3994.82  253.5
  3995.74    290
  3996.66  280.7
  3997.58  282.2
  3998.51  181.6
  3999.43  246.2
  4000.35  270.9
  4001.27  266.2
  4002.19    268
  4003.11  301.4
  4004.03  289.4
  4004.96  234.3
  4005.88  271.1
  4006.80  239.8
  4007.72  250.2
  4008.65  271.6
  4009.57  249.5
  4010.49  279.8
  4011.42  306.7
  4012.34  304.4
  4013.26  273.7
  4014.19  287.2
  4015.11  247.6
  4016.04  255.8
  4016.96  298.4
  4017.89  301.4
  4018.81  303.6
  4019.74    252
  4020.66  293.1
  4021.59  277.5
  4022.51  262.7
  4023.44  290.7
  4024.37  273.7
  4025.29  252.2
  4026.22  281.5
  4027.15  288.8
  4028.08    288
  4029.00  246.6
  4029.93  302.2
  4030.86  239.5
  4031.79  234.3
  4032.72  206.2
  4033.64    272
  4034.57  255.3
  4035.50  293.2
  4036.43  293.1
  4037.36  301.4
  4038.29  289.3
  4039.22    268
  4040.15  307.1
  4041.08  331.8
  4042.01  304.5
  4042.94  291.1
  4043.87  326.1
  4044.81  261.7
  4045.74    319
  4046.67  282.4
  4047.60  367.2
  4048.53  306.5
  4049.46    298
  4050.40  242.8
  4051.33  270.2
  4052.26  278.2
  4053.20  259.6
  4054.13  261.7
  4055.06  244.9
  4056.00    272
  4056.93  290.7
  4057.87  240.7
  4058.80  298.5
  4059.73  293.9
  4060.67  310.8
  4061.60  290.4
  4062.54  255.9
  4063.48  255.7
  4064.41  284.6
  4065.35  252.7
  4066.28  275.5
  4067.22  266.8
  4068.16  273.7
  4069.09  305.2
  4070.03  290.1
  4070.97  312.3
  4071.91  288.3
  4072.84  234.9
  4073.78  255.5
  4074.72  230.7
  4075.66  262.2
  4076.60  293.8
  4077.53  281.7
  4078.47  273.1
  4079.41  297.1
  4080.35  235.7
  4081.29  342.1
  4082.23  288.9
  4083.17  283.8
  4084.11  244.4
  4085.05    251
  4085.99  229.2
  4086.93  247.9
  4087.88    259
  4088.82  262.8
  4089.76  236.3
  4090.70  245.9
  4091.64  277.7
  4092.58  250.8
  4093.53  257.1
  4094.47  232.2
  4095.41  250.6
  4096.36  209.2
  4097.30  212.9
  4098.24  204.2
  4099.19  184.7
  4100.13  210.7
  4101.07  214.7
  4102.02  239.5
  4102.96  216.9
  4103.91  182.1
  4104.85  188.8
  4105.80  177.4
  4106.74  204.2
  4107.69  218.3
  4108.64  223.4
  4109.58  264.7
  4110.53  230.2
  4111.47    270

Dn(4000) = 1.33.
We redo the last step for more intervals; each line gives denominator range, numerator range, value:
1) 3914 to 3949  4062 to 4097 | 1.26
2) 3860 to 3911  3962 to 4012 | 1.14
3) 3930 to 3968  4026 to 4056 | 1.41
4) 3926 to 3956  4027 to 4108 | 1.29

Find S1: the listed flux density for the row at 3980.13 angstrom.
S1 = 262.8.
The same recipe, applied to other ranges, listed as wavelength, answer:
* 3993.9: 278.2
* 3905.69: 257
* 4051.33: 270.2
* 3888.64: 174.3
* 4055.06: 244.9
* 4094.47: 232.2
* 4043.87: 326.1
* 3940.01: 234.4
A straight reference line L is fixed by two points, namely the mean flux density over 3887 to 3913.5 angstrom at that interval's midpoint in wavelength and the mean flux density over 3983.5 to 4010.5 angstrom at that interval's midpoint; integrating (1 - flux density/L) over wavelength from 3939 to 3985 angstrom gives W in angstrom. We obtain 5.2 angstrom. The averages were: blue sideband 217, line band 216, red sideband 260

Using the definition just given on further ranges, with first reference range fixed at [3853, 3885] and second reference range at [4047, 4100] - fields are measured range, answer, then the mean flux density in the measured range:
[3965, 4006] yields 2.95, 229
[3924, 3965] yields 2.90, 220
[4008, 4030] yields -2.10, 278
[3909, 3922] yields -2.07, 267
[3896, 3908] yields 0.36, 221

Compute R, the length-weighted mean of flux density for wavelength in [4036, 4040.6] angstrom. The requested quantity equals 292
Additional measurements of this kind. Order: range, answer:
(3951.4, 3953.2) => 250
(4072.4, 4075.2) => 240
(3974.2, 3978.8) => 218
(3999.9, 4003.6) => 277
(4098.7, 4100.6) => 198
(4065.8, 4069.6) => 280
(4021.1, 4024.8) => 276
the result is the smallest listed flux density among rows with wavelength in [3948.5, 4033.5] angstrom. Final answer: 108.2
